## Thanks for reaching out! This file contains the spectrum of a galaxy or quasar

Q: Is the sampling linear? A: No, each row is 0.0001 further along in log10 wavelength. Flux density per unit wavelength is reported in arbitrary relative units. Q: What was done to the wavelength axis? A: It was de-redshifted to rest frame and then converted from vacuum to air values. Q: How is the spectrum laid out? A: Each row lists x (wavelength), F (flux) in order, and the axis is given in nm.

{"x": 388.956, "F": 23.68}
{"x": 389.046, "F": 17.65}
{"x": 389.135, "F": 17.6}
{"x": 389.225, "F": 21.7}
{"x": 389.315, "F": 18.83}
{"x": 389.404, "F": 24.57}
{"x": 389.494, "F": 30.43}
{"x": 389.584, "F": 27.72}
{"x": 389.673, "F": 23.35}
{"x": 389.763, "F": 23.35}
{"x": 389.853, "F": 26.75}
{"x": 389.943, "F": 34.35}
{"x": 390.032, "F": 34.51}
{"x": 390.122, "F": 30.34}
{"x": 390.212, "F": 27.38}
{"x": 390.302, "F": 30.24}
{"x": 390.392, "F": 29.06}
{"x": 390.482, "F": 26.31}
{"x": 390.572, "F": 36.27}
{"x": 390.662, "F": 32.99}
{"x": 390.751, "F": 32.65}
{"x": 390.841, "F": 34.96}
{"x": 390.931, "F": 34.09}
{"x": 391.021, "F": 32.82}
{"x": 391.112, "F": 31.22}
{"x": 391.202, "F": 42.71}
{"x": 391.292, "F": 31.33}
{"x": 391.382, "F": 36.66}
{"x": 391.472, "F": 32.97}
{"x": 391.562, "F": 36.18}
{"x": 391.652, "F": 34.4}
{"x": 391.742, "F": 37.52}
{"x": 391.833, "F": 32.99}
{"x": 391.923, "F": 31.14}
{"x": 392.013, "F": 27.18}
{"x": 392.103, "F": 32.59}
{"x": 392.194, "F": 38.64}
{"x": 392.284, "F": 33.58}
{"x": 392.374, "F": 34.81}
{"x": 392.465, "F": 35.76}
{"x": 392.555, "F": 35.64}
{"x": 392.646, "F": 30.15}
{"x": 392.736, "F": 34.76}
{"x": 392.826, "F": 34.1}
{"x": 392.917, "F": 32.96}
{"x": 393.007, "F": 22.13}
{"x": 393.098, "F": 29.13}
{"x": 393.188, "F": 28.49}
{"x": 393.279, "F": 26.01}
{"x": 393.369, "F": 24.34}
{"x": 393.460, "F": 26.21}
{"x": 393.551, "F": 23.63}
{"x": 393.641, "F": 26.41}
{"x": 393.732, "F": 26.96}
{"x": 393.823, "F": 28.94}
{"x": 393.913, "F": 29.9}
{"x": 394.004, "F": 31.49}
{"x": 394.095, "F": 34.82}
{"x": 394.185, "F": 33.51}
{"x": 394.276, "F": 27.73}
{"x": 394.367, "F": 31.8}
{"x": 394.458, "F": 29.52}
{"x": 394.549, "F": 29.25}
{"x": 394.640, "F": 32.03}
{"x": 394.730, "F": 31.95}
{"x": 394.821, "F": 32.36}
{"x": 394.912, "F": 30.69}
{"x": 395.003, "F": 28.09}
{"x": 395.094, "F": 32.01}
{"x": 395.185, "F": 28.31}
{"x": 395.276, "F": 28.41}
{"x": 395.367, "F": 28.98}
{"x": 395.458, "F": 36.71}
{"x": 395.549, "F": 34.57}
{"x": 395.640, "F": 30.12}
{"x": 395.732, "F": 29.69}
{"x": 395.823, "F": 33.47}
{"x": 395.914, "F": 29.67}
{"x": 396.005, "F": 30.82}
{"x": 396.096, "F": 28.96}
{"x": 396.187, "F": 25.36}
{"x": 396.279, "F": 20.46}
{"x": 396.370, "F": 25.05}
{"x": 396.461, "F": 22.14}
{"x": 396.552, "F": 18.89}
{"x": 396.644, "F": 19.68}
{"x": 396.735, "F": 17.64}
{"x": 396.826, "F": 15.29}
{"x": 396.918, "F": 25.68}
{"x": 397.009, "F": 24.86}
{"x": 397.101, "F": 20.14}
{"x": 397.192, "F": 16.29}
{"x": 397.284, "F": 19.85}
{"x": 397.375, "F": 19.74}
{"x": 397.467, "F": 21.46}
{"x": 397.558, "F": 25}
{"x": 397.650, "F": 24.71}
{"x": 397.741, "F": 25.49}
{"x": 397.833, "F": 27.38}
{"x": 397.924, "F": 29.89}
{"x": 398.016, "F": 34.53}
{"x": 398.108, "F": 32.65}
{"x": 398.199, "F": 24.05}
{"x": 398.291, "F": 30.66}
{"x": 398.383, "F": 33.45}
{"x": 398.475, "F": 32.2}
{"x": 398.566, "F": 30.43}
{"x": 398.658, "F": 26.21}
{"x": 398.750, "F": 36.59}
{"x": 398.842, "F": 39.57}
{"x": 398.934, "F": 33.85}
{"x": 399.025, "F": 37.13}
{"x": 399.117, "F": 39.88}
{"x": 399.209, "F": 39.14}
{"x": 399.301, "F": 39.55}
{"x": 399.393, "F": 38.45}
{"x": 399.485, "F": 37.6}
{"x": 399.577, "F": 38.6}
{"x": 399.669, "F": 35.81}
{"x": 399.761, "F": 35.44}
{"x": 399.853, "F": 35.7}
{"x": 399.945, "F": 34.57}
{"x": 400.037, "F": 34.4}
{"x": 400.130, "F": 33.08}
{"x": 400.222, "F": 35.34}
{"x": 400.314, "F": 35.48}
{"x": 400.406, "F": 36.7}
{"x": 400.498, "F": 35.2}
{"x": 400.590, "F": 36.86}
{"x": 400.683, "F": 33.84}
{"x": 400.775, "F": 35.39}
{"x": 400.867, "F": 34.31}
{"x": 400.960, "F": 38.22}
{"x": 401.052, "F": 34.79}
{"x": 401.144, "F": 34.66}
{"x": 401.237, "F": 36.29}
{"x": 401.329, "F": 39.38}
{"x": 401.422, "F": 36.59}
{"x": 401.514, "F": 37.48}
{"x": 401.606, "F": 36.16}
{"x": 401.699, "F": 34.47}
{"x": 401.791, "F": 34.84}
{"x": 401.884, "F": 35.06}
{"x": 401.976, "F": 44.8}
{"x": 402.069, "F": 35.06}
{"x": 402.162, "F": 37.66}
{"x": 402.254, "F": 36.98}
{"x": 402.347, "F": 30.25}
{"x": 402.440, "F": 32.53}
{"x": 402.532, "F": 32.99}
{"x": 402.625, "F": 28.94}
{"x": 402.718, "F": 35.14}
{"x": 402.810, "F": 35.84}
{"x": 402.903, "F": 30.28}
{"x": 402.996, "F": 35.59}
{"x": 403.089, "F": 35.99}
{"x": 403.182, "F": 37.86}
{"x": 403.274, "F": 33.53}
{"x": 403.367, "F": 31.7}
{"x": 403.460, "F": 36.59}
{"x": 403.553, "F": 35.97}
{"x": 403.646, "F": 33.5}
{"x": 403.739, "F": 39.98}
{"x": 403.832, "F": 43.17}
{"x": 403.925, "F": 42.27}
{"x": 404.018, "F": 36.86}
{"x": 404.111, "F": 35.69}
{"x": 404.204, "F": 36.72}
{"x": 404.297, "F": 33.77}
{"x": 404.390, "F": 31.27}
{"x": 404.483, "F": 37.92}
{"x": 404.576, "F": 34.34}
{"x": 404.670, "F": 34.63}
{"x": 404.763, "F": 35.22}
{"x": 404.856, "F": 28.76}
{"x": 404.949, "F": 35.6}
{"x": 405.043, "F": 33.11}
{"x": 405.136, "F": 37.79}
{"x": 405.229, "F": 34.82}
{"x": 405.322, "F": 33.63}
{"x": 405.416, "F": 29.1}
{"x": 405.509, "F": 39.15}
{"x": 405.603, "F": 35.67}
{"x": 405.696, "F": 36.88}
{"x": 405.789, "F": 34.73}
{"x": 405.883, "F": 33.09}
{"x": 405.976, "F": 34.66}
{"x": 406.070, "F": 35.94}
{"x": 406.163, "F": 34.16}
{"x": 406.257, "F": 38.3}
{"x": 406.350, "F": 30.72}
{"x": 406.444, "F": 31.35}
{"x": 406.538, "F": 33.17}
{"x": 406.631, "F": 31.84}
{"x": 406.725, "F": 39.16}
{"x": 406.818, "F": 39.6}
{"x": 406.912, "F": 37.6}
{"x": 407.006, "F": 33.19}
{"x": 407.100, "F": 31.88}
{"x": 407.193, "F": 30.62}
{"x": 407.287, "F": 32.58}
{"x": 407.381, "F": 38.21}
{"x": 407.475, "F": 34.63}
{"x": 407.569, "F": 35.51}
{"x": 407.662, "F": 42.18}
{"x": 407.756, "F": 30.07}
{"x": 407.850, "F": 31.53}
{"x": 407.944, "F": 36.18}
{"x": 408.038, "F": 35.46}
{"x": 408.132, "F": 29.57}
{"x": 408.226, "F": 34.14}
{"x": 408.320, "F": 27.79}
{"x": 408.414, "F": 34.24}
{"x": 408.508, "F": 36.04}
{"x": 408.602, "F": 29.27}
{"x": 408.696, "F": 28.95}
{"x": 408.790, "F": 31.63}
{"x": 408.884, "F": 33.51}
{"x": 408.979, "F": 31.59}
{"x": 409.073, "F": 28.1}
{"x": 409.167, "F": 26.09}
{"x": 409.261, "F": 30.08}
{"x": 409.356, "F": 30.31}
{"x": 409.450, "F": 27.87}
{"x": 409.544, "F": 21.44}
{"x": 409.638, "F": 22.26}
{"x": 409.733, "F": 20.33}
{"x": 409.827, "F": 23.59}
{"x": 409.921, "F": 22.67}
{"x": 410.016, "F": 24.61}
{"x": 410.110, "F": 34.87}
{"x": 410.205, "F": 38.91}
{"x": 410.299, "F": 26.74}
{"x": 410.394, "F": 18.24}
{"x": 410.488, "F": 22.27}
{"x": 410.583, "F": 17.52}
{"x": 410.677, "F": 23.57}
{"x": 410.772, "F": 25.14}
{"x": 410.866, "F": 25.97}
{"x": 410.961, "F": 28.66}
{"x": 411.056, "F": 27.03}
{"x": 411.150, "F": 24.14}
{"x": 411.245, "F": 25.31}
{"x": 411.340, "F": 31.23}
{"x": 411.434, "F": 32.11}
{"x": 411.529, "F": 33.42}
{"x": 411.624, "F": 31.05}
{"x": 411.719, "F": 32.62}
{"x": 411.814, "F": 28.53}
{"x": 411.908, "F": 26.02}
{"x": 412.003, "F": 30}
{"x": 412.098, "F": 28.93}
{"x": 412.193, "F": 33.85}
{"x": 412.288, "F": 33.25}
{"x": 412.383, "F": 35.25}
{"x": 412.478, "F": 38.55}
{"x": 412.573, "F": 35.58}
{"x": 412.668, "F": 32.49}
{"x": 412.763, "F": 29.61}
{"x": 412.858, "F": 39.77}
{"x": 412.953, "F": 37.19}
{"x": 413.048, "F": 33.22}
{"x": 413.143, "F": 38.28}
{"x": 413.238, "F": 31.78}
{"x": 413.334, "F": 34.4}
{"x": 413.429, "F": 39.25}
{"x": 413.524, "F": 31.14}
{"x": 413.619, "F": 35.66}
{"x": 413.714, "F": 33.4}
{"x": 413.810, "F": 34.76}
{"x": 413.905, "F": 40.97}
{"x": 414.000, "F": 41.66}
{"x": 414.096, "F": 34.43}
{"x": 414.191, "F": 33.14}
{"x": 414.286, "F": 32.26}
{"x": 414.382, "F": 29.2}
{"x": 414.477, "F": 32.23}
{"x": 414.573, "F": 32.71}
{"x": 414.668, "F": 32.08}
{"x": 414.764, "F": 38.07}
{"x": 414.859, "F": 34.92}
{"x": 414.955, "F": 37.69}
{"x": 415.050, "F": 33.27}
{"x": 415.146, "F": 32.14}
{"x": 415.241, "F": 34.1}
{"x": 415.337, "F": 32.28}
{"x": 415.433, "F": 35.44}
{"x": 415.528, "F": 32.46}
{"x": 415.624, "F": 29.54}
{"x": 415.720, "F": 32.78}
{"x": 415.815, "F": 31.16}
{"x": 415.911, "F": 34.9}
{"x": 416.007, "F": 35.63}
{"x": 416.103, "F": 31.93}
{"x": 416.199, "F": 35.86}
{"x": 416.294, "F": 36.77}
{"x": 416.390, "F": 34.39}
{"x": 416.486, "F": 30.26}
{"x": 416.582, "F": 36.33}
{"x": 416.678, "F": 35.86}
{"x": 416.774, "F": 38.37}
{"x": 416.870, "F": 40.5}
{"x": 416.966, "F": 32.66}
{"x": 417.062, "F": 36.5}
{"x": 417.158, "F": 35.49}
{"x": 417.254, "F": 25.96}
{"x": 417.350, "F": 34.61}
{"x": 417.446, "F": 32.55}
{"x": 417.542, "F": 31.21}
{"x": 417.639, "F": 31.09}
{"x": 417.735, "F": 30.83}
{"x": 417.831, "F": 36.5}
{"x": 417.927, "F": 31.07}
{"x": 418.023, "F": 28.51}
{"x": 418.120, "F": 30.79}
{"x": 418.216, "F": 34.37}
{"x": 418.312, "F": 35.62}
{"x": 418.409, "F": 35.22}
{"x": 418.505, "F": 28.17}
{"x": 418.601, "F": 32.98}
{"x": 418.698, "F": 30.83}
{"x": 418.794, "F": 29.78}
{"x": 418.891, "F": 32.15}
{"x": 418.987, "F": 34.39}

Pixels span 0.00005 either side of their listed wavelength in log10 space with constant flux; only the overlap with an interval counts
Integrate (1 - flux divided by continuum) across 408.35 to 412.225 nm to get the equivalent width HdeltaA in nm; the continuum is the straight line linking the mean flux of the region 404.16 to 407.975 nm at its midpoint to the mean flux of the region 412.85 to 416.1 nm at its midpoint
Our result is 0.730 nm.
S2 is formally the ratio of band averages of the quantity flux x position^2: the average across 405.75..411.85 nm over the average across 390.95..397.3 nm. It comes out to 1.12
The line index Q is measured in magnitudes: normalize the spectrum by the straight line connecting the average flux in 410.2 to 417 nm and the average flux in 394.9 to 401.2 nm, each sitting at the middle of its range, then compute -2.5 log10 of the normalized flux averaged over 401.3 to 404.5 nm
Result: -0.15 mag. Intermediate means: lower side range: 30.5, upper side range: 32.5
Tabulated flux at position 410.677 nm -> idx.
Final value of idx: 23.57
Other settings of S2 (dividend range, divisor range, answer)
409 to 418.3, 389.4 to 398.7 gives 1.20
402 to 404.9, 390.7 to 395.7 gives 1.17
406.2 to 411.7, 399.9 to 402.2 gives 0.87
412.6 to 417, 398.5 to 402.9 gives 1.04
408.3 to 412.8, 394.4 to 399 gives 1.11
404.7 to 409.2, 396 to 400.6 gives 1.18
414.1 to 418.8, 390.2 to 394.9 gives 1.19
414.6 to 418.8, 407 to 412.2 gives 1.18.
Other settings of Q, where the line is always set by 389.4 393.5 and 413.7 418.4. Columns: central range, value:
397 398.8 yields 0.20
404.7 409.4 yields -0.02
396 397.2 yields 0.40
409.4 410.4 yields 0.27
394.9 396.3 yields 0.07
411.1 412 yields 0.14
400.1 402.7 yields -0.10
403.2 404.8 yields -0.11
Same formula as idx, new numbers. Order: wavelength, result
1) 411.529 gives 33.42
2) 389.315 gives 18.83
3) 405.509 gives 39.15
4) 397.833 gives 27.38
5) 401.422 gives 36.59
